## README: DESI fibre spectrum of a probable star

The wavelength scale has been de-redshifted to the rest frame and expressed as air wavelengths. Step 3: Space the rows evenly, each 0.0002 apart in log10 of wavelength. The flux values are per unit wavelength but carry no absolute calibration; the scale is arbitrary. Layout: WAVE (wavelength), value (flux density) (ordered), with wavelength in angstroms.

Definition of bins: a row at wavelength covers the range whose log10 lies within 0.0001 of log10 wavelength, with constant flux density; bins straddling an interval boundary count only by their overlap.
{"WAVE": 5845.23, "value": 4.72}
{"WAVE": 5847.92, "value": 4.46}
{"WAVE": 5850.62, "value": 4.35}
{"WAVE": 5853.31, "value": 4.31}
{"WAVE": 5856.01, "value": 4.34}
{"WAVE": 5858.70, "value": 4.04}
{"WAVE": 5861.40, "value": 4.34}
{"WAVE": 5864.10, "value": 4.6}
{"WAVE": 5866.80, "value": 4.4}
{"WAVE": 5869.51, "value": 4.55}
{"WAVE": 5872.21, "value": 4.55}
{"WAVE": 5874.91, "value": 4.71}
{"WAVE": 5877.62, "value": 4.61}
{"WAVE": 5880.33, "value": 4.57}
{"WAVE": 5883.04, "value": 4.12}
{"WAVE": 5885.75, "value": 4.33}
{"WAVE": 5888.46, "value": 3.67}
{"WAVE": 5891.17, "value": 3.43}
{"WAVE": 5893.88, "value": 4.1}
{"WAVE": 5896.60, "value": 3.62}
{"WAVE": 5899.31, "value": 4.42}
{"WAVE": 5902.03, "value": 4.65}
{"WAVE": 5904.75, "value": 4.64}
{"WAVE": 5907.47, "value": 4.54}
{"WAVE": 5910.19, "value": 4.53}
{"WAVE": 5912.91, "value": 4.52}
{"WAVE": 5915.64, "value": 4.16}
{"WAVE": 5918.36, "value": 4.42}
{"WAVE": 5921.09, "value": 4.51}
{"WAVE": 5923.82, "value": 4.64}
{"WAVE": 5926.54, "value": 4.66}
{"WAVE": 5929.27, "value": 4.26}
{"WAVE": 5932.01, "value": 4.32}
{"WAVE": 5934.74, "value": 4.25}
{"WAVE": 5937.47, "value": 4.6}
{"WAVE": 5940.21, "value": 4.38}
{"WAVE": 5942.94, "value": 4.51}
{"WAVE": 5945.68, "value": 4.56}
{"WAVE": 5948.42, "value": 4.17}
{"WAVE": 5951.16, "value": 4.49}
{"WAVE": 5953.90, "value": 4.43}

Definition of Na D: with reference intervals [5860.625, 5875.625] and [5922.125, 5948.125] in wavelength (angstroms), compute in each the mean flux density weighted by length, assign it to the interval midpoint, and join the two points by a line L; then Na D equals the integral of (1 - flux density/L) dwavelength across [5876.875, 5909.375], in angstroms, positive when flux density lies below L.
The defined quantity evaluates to 2.0 angstroms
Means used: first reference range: 4.52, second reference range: 4.45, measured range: 4.22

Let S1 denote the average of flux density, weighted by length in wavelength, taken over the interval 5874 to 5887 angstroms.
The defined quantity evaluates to 4.46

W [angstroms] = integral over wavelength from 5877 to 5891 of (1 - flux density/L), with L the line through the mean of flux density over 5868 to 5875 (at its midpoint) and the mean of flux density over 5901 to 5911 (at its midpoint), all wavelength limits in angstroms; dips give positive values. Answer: 1.26 angstroms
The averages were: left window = 4.58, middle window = 4.17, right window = 4.59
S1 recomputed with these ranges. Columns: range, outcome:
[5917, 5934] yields 4.46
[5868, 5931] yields 4.36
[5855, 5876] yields 4.44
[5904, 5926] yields 4.5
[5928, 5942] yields 4.37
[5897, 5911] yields 4.49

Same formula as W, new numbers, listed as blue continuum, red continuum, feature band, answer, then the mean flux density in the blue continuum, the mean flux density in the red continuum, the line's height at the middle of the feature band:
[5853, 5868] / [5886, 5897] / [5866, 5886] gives -2.14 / 4.34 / 3.78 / 4.06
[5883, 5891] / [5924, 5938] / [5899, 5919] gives -1.48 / 3.94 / 4.43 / 4.18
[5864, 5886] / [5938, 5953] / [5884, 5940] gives 1.84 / 4.49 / 4.43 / 4.46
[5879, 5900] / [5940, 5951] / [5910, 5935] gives -1.04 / 4.02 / 4.42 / 4.25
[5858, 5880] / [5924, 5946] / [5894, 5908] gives 0.41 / 4.49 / 4.45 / 4.47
